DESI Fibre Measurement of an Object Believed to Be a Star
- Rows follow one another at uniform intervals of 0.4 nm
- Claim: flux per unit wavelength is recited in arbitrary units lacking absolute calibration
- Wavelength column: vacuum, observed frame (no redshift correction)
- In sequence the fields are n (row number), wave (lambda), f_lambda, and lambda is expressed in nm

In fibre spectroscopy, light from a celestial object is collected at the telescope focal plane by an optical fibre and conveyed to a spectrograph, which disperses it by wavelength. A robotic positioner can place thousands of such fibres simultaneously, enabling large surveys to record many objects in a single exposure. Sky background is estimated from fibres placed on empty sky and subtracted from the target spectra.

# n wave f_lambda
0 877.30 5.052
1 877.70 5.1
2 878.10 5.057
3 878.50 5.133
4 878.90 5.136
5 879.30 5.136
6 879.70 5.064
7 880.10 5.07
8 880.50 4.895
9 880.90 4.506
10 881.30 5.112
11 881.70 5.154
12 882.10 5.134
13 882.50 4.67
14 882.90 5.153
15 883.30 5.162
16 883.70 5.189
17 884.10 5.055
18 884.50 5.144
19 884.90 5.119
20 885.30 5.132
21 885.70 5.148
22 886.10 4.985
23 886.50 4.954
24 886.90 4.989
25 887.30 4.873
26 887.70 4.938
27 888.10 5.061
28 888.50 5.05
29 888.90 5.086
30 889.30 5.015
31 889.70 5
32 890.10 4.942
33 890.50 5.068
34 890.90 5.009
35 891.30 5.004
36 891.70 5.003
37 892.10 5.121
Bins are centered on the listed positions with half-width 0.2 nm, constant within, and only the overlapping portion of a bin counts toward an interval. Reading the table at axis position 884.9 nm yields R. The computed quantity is 5.119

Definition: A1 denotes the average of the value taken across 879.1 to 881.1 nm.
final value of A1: 4.93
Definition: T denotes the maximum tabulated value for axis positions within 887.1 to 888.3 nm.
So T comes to 5.061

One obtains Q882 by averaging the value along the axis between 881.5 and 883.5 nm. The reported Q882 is 5.05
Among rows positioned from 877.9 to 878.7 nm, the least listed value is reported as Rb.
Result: 5.057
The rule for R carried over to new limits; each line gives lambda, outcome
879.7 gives 5.064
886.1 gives 4.985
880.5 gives 4.895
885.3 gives 5.132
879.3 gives 5.136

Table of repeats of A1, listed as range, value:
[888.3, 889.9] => 5.04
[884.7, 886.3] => 5.1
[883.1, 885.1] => 5.13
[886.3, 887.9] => 4.94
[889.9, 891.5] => 5.01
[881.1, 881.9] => 5.13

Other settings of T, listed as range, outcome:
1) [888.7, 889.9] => 5.086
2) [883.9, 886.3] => 5.148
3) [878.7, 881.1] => 5.136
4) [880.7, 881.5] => 5.112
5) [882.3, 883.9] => 5.189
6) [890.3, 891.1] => 5.068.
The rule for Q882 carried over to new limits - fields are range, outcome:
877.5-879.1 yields 5.11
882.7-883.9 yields 5.17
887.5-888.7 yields 5.02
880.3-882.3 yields 4.96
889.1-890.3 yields 4.99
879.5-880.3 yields 5.07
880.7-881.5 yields 4.81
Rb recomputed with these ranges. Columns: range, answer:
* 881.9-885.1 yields 4.67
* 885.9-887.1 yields 4.954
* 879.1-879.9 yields 5.064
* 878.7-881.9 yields 4.506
